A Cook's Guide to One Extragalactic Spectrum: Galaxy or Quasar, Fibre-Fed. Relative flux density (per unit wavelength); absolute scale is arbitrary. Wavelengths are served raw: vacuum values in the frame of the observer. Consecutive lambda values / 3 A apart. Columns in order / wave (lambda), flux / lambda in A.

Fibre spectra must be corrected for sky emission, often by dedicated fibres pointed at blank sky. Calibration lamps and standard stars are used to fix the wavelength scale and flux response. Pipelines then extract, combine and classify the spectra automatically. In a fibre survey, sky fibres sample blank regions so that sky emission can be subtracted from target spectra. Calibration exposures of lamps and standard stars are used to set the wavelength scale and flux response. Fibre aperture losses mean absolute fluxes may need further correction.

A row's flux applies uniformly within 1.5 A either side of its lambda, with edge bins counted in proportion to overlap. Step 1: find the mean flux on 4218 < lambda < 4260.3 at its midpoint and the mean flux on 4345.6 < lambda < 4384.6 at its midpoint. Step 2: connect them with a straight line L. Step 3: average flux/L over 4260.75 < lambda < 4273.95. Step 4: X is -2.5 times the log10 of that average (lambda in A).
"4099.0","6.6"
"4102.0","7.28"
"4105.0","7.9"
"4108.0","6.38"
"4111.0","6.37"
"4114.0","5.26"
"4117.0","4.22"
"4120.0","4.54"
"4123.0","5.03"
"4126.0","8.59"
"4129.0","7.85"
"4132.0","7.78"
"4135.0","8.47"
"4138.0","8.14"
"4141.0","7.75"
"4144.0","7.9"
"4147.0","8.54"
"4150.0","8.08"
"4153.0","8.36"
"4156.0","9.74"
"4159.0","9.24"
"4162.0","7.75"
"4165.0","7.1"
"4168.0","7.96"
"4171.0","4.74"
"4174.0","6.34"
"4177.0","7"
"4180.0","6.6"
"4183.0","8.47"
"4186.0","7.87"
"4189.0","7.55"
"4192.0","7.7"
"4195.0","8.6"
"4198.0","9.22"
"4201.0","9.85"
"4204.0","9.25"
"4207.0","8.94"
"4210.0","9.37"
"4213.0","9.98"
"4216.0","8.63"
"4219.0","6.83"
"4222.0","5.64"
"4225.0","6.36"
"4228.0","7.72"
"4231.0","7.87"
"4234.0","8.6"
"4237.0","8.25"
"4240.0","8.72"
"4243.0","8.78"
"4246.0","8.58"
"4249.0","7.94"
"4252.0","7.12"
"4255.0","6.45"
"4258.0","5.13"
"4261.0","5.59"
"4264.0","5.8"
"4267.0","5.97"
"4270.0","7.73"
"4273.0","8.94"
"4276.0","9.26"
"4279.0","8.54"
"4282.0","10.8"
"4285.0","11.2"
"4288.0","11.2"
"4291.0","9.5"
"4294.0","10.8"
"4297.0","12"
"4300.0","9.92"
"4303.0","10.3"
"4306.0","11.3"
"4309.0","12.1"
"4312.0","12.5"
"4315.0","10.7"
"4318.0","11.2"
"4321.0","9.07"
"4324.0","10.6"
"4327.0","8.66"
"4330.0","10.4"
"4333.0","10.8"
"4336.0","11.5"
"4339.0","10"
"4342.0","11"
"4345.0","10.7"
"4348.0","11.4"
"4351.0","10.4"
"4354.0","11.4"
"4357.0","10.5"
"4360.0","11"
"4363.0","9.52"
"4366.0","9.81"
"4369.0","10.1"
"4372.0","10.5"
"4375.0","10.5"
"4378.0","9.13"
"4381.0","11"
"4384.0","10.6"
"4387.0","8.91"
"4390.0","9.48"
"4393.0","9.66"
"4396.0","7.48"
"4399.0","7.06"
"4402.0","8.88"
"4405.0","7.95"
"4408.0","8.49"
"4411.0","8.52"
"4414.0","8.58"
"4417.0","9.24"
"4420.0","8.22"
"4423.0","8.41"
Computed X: 0.185 mag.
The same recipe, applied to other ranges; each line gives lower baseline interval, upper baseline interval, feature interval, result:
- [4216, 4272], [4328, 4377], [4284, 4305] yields -0.216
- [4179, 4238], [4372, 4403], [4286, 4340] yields -0.207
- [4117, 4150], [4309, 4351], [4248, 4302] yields 0.146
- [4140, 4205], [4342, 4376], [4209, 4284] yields 0.154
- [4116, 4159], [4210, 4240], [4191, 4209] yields -0.151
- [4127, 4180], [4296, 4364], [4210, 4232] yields 0.158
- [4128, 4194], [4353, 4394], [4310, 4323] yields -0.149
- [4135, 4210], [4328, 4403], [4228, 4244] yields 0.046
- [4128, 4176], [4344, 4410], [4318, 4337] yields -0.100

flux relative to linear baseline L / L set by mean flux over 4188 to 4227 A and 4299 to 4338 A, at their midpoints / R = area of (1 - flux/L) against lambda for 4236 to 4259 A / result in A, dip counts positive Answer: 3.73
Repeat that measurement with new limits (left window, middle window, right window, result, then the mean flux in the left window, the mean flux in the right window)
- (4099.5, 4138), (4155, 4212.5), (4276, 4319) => 0.8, 6.7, 10.8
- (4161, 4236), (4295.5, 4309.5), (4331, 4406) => -2.9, 7.84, 9.99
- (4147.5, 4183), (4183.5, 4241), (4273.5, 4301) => 2.4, 7.6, 10.3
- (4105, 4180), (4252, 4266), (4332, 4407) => 4.4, 7.22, 9.96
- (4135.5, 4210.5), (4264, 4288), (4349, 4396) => 0.7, 8.07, 10.1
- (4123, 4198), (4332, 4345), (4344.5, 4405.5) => -1.8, 7.81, 9.82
